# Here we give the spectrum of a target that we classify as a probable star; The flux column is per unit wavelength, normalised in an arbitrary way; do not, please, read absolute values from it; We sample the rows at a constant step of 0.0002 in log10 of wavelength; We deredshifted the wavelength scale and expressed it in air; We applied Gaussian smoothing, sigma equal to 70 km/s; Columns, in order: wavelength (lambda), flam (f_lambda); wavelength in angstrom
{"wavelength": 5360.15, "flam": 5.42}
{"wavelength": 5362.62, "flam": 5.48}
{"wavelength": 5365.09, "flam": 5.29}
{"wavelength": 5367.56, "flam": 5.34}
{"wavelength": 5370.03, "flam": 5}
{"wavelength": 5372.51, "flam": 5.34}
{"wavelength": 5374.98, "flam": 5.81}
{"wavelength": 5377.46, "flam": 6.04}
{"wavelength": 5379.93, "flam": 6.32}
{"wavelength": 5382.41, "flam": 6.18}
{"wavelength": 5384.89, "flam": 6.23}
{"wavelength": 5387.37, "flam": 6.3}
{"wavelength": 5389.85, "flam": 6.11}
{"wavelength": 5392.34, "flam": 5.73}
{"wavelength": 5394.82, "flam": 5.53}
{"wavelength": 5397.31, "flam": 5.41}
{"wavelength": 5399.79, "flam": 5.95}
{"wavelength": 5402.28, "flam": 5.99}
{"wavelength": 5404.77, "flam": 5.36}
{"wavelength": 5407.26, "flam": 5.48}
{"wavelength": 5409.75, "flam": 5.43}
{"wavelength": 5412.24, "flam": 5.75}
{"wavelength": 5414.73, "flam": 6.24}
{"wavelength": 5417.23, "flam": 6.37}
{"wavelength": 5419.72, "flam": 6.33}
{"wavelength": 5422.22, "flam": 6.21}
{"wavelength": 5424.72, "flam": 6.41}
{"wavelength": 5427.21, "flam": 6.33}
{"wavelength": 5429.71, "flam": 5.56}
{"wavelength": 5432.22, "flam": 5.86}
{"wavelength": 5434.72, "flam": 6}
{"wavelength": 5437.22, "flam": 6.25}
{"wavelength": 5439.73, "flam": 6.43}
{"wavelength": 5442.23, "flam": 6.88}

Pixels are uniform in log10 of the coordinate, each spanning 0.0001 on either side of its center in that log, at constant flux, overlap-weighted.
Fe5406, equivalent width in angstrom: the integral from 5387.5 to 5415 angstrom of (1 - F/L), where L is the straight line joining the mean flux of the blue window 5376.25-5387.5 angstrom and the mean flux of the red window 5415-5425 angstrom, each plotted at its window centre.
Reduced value 2.3 angstrom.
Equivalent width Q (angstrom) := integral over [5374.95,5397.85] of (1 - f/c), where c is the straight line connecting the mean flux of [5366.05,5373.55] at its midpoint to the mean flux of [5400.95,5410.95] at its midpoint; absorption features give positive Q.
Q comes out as -2.61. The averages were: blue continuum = 5.22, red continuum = 5.57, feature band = 5.99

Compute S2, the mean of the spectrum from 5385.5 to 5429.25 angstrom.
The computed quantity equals 5.94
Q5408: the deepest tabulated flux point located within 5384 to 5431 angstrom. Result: 5.36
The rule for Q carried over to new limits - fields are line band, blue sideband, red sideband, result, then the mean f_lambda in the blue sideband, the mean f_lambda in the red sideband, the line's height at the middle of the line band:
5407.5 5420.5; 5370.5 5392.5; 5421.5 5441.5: 0.26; 5.98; 6.15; 6.09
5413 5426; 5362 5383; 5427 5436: -1.01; 5.63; 5.89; 5.84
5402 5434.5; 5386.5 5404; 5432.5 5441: 0.46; 5.84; 6.19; 6.03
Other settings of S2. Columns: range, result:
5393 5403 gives 5.71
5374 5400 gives 5.97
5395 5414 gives 5.64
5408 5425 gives 6.07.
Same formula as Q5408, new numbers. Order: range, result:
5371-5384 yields 5.34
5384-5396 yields 5.53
